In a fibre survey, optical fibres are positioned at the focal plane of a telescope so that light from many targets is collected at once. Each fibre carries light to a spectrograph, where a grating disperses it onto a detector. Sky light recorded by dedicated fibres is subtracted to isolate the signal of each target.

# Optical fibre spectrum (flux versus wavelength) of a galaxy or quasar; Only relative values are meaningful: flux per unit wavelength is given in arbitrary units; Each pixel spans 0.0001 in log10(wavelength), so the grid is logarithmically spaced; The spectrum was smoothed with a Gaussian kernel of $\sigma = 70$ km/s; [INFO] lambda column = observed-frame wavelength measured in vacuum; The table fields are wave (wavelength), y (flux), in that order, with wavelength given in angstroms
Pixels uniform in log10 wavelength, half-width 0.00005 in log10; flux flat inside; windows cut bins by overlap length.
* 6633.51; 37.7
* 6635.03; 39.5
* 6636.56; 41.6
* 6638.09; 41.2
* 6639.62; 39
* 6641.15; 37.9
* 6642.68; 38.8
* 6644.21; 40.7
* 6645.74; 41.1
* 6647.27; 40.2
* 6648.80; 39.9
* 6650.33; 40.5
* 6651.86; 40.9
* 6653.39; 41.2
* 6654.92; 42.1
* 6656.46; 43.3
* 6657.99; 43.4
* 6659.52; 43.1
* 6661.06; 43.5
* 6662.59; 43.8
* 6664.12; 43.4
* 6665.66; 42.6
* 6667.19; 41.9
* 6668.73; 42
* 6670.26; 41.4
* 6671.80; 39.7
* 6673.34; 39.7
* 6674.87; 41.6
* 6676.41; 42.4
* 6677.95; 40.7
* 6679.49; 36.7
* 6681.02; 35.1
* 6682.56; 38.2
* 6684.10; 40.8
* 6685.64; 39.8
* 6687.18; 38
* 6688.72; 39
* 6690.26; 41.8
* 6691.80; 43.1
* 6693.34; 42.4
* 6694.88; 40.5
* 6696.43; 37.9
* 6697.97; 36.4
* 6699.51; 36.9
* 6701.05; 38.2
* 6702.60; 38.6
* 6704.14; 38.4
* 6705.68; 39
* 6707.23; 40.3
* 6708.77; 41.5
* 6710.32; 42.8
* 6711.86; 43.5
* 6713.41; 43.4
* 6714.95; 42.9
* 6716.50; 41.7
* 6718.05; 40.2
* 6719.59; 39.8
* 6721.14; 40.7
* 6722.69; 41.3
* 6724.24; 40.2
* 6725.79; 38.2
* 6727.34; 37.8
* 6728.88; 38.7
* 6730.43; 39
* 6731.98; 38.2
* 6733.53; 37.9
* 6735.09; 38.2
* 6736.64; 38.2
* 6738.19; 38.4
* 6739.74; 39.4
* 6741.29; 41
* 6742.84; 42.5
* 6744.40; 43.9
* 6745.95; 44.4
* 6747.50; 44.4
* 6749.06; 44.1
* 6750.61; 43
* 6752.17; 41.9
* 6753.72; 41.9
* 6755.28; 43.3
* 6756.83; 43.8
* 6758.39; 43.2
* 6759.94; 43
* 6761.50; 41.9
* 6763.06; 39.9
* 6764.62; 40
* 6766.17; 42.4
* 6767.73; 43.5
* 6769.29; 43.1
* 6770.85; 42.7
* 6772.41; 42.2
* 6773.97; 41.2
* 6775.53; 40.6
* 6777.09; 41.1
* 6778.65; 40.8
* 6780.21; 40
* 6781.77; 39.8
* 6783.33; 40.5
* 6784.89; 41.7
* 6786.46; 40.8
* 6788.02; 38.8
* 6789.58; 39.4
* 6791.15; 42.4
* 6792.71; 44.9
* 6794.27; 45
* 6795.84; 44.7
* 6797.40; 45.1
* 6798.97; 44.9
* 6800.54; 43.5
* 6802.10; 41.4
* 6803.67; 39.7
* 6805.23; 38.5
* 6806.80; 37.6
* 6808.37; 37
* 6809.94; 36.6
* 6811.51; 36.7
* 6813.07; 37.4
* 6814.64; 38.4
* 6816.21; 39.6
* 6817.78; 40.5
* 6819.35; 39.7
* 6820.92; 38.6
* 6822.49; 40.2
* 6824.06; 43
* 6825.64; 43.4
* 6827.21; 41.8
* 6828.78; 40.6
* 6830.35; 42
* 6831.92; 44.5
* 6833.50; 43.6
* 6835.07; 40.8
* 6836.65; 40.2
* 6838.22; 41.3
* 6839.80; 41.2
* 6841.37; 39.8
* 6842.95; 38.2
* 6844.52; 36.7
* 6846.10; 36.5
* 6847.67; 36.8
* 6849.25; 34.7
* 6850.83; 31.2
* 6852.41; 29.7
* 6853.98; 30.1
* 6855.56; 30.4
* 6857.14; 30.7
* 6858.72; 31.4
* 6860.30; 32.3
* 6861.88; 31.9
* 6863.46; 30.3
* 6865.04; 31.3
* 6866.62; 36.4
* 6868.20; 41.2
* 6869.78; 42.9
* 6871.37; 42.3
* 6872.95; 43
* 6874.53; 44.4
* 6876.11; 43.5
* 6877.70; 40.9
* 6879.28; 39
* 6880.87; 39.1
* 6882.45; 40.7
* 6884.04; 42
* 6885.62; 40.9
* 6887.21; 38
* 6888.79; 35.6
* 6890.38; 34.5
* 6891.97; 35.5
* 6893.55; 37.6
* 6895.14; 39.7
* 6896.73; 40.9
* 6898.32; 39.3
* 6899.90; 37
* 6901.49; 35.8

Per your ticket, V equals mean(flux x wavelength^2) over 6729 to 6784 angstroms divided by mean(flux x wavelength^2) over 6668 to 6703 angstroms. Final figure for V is 1.07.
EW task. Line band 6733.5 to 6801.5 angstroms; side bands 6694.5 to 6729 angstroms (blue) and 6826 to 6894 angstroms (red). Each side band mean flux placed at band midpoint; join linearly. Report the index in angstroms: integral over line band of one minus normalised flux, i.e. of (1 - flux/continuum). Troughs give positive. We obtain -4.8 angstroms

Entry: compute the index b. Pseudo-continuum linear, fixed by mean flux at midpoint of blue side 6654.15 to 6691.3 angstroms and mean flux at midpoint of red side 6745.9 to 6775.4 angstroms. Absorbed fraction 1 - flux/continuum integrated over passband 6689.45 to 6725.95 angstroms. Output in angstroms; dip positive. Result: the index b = 1.0 angstroms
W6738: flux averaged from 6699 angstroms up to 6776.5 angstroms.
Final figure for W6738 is 41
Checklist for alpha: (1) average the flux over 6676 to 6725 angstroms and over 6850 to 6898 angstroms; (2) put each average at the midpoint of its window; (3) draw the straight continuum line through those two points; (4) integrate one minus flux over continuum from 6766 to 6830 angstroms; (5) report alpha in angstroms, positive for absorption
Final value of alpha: -4.44 angstroms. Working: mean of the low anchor 40.1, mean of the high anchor 36.9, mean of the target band 41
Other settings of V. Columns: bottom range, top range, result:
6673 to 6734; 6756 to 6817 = 1.06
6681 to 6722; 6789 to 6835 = 1.06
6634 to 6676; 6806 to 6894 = 0.98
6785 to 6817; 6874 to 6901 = 0.99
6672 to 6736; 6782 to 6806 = 1.09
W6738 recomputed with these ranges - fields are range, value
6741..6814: 41.6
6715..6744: 39.7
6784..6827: 40.7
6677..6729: 39.9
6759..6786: 41.4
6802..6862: 37.8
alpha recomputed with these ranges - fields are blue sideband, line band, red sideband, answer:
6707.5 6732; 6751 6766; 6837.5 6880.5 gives -1.0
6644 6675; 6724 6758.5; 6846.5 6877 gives -1.5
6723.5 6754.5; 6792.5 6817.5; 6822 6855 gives -0.8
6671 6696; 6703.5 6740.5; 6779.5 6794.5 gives 0.4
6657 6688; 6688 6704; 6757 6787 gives 0.6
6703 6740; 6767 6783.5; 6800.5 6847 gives -0.6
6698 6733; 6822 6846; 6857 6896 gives -1.6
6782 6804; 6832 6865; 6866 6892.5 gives 4.4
